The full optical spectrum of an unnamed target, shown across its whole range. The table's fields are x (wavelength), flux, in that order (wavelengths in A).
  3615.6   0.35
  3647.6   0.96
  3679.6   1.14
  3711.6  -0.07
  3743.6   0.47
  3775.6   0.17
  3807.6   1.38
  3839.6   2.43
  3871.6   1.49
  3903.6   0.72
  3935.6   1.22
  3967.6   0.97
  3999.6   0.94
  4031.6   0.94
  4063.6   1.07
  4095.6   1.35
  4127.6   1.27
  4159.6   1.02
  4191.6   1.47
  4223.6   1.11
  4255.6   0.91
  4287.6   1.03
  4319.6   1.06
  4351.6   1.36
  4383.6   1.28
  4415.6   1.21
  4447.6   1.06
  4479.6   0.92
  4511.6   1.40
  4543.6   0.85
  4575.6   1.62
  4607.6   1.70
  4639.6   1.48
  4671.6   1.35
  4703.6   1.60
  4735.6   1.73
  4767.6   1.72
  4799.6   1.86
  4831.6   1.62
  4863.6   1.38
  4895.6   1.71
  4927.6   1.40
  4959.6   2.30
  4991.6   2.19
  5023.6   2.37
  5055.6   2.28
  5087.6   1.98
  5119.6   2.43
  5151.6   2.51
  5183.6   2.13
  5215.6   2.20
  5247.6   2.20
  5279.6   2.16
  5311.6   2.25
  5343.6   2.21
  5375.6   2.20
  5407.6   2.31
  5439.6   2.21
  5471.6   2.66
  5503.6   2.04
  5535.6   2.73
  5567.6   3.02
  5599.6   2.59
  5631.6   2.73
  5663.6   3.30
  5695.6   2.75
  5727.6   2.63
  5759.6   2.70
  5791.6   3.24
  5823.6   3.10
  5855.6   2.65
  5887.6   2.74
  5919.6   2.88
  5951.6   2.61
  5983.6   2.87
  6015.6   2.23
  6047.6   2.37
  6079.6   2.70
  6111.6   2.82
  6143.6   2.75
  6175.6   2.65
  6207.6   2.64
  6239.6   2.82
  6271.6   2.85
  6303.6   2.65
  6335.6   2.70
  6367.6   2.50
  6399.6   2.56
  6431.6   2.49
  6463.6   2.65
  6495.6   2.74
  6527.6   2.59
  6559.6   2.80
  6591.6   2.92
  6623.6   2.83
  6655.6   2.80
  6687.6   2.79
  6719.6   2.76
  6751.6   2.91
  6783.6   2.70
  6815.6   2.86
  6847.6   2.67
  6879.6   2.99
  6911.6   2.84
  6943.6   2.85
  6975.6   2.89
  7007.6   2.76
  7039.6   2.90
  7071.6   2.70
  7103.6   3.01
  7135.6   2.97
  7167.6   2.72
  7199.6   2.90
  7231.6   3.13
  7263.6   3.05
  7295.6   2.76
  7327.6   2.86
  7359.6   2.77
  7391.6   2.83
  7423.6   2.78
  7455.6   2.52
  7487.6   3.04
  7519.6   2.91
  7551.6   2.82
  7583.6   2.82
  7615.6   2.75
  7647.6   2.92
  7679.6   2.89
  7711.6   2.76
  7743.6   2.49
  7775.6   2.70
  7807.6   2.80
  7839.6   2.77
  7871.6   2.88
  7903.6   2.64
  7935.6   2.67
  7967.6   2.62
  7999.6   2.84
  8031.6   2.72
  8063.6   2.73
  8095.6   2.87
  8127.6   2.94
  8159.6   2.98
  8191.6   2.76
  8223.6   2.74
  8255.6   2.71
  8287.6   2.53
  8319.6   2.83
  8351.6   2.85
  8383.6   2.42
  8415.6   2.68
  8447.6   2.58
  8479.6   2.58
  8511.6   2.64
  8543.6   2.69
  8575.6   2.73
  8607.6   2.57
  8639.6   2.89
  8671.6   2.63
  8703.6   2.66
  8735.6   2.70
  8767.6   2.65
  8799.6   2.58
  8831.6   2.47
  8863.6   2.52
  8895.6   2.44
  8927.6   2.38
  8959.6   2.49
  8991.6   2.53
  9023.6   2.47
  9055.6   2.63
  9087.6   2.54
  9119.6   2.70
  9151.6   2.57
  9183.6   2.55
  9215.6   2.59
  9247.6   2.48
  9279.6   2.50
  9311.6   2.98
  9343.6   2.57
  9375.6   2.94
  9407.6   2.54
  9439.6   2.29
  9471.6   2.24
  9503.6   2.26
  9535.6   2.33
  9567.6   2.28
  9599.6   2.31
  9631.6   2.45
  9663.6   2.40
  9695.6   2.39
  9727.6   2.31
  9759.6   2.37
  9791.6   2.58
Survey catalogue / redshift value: 0.239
